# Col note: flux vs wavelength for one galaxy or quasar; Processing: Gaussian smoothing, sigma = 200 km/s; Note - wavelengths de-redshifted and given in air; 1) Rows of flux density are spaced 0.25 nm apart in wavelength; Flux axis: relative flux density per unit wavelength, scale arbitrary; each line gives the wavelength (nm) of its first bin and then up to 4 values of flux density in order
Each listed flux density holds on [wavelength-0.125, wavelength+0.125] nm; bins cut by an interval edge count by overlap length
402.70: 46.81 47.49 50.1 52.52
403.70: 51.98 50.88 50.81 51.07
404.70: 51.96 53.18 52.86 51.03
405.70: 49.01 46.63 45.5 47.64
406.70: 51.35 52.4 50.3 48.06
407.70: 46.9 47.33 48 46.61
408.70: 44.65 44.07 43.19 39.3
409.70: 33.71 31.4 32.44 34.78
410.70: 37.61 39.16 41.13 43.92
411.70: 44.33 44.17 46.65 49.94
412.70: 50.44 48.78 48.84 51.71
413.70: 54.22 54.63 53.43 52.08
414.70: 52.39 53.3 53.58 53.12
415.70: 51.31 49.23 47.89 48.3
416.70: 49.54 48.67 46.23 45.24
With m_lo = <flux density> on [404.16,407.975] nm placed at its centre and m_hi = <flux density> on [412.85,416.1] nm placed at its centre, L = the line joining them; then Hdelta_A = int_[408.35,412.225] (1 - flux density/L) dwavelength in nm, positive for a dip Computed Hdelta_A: 0.81 nm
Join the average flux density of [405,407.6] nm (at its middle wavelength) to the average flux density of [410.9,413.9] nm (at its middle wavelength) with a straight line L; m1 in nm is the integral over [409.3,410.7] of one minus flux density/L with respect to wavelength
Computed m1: 0.39 nm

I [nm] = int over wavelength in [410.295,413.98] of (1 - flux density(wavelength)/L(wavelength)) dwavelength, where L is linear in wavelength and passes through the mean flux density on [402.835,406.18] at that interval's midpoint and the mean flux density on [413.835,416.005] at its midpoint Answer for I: 0.46 nm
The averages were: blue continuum 50.6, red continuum 52.7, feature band 45.7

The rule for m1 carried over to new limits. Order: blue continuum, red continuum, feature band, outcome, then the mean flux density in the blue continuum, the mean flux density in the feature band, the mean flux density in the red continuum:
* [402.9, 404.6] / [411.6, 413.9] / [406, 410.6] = 0.570 nm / 50.9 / 43.8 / 49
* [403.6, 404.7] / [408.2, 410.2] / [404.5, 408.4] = -0.270 nm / 51.3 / 49.5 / 40.4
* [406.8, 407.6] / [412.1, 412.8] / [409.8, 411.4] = 0.421 nm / 50.2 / 36.4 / 49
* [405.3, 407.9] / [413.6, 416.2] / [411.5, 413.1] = 0.128 nm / 48.9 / 47.2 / 52.5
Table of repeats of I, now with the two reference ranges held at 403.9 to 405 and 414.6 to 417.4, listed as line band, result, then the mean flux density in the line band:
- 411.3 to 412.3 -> 0.12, 44.6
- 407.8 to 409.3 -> 0.16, 45.7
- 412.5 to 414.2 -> -0.04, 51.5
